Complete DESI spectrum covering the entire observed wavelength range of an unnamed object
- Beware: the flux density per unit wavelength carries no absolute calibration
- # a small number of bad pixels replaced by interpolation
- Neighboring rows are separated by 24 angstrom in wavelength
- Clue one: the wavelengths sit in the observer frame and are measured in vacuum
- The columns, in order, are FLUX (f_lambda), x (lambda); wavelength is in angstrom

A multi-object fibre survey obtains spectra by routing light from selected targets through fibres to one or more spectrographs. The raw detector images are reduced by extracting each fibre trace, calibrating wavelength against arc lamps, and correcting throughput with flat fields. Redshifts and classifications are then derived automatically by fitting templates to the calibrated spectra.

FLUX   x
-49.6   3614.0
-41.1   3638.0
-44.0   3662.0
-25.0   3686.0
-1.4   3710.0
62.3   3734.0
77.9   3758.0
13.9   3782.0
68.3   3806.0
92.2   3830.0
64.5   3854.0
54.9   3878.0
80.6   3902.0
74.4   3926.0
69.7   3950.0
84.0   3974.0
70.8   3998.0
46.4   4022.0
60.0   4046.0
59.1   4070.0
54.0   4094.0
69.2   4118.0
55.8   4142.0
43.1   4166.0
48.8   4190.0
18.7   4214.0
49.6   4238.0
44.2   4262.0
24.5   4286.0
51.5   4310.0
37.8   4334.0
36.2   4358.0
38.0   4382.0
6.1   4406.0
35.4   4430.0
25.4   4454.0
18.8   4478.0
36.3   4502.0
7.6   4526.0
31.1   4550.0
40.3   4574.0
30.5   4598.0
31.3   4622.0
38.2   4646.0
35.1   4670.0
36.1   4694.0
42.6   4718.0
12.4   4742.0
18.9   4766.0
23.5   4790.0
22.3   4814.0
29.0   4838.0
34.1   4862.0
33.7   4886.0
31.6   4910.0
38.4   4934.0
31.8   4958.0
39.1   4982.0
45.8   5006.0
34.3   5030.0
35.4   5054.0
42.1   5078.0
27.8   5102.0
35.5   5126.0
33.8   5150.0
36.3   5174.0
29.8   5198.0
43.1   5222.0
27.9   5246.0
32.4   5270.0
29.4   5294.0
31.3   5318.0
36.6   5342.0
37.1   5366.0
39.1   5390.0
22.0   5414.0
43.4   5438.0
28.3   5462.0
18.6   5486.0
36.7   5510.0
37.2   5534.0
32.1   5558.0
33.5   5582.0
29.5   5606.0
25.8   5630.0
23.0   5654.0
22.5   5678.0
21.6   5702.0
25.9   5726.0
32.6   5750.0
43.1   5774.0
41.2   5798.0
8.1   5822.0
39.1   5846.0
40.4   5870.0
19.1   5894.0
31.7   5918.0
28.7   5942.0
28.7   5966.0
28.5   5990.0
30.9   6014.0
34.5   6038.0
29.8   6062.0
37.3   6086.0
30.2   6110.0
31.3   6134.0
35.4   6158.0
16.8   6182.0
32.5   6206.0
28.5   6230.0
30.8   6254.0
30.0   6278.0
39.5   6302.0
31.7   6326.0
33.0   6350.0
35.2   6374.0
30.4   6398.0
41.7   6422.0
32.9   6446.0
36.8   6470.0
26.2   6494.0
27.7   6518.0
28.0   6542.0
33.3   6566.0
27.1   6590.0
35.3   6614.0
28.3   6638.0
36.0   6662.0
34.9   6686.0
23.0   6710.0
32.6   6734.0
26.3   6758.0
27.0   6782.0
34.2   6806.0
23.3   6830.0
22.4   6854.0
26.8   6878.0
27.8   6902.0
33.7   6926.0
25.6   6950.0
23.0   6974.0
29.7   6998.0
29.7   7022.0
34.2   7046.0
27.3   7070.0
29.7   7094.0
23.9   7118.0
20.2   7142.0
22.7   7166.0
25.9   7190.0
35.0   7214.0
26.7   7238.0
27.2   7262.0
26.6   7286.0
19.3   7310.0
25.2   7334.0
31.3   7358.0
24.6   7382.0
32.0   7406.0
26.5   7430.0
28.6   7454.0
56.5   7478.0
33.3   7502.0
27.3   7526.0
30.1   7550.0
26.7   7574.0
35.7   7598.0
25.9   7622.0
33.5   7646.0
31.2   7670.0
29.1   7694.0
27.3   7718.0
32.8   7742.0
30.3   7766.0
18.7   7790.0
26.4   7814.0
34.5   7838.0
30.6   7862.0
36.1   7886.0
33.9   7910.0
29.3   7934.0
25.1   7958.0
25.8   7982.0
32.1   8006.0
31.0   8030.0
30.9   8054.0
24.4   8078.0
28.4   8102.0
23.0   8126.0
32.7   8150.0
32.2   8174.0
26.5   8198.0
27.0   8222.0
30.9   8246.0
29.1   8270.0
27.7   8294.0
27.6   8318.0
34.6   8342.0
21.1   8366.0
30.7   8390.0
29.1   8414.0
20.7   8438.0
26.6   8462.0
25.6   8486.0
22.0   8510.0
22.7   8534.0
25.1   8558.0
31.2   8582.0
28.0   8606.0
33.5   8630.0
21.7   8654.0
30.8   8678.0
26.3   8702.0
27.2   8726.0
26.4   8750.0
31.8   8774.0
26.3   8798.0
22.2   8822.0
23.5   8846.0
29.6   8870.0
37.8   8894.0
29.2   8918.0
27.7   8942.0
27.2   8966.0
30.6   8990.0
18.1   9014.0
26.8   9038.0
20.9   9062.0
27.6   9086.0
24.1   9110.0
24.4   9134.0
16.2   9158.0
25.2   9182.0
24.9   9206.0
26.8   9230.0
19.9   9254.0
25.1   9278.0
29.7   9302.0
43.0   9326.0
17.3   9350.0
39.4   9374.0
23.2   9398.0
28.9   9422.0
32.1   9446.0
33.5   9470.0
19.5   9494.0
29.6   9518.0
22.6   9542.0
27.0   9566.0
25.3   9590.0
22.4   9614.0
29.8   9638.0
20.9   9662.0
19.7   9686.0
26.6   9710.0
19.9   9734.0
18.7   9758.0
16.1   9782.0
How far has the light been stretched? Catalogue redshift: 0.138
